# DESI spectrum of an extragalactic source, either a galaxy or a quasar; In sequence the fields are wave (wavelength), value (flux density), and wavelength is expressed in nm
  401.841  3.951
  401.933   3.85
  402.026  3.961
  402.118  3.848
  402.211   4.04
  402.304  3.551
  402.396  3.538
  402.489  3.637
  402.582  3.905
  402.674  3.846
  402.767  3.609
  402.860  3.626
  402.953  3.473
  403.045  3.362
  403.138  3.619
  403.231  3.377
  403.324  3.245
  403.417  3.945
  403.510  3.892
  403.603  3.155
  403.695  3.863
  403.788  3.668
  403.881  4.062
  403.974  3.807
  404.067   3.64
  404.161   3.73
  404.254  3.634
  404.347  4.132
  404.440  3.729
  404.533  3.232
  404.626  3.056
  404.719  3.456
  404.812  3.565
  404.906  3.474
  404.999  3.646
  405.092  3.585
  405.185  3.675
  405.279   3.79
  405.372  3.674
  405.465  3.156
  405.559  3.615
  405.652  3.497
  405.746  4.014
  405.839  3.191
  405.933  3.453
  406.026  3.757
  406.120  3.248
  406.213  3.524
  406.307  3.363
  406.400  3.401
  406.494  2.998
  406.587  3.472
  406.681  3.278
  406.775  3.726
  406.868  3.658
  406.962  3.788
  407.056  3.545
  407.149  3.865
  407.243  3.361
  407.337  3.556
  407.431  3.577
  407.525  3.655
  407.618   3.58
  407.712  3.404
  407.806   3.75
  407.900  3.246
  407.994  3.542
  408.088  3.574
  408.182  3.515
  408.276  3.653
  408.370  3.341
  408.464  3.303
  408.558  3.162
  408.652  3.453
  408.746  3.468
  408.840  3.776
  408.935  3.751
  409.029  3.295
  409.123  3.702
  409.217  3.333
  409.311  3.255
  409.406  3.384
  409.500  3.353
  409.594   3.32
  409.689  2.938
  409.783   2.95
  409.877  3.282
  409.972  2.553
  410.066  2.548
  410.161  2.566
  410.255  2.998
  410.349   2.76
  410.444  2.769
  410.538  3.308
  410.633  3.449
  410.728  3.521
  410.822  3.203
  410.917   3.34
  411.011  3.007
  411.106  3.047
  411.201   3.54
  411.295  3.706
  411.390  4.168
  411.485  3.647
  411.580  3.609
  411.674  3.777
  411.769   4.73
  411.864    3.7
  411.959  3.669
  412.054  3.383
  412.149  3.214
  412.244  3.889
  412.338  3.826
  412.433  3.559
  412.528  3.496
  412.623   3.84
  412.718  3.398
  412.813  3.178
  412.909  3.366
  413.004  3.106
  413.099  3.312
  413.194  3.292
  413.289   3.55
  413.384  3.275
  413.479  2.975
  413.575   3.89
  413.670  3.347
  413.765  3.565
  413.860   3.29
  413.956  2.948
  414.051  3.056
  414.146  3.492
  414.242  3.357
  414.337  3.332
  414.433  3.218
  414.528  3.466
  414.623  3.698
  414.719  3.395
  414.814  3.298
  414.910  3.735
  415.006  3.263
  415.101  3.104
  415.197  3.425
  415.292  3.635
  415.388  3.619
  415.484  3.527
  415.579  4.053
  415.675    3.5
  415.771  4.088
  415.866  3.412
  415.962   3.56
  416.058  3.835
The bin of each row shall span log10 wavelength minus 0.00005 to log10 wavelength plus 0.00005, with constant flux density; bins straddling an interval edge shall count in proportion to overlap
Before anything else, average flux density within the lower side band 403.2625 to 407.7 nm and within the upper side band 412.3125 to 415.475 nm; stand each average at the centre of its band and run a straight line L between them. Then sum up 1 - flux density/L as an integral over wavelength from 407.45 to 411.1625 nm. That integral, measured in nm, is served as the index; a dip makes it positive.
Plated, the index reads 0.222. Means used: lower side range 3.57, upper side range 3.4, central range 3.29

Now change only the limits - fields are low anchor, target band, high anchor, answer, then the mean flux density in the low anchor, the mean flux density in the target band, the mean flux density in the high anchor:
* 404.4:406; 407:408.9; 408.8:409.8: -0.05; 3.52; 3.52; 3.38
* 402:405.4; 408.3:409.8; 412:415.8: 0.07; 3.65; 3.37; 3.45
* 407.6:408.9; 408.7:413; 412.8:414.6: 0.02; 3.48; 3.39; 3.32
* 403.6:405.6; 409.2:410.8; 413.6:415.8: 0.21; 3.62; 3.07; 3.45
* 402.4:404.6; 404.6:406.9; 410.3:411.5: 0.04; 3.65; 3.49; 3.33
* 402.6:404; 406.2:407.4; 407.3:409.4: 0.01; 3.64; 3.5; 3.49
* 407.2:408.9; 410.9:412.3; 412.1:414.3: -0.08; 3.5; 3.64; 3.4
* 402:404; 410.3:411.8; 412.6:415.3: -0.01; 3.68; 3.46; 3.36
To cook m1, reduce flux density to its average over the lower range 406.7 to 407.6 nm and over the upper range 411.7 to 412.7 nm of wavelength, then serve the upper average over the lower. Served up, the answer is 1.03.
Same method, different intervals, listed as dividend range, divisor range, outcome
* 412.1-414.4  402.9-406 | 0.95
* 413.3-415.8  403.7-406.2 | 0.96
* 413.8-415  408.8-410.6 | 1.07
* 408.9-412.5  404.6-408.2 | 0.96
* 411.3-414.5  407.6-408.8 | 1.01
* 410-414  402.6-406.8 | 0.95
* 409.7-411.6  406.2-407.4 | 0.91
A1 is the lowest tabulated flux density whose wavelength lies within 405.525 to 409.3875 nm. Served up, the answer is 2.998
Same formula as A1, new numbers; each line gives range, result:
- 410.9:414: 2.948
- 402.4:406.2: 3.056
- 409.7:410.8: 2.548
